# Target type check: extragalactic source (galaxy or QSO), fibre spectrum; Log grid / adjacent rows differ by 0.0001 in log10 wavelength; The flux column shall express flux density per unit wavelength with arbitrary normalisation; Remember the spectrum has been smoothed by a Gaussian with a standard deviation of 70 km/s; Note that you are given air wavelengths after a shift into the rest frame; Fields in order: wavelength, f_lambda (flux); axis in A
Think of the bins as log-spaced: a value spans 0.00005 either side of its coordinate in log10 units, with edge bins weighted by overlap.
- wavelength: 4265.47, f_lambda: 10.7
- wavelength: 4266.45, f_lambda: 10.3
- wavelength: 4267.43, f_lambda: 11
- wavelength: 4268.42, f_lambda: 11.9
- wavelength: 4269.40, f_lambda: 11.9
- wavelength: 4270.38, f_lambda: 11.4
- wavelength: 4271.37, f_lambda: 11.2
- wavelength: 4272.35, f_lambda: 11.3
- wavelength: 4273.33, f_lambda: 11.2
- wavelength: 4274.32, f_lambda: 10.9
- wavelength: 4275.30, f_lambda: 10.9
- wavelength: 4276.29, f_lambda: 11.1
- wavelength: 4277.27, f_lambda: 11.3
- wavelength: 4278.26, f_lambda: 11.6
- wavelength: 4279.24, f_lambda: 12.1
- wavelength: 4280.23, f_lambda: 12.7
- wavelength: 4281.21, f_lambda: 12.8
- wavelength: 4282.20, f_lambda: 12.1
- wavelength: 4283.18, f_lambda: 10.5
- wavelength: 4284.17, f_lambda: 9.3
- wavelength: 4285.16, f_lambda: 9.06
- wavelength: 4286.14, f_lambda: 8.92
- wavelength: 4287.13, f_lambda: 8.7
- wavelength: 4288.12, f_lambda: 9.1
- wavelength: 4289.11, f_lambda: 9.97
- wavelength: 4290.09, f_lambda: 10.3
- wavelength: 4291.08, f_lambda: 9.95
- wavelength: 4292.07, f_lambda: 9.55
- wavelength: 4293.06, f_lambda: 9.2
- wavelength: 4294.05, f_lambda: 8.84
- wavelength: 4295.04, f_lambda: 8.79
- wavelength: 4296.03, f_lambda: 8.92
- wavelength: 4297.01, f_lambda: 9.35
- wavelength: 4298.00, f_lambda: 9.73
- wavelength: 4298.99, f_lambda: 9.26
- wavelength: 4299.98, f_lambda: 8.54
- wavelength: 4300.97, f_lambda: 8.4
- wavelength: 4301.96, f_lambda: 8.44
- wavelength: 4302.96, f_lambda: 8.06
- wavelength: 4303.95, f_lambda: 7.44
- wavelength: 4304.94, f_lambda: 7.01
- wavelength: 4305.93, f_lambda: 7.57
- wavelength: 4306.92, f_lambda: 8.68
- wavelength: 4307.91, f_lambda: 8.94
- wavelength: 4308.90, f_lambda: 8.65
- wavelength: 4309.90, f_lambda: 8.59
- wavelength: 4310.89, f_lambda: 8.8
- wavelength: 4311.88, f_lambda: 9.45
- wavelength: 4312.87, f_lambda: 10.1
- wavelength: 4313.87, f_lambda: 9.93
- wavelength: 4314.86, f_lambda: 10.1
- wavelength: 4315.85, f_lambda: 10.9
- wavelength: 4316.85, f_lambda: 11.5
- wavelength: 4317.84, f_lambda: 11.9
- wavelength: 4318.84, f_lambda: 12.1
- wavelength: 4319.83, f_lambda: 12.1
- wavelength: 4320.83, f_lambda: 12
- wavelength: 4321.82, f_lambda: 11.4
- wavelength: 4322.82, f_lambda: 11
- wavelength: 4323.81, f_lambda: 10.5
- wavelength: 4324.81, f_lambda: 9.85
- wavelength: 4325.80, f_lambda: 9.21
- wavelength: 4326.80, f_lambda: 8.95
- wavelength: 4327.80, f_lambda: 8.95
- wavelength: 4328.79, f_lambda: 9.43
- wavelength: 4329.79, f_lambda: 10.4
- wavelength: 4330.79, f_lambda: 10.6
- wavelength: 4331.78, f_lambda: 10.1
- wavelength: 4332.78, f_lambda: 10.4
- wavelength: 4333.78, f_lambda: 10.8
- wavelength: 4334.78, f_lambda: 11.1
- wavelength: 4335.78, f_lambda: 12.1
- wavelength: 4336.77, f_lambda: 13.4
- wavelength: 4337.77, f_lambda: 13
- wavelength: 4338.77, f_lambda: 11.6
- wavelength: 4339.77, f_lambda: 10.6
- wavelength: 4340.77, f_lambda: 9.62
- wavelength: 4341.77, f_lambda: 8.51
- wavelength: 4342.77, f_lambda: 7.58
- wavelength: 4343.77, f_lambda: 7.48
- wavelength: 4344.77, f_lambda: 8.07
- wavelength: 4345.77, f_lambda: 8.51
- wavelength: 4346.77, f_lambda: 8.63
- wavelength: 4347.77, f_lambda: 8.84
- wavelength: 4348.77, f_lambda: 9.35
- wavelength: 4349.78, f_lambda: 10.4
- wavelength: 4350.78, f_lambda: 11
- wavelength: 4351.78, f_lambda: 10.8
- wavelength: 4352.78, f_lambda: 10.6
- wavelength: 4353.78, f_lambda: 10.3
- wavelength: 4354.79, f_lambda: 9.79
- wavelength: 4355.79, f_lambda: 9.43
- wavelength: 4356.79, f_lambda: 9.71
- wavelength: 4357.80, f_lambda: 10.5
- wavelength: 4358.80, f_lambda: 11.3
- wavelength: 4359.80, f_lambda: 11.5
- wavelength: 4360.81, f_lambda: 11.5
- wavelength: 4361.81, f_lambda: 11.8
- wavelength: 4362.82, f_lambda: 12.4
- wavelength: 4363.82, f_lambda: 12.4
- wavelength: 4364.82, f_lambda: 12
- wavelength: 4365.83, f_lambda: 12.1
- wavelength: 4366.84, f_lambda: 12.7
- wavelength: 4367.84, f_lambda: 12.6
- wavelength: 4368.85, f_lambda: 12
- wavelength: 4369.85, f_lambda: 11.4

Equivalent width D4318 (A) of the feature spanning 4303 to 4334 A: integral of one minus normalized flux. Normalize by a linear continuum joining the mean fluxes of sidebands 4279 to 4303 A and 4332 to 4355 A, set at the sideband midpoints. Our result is 0.1 A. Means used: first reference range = 9.7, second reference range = 10.1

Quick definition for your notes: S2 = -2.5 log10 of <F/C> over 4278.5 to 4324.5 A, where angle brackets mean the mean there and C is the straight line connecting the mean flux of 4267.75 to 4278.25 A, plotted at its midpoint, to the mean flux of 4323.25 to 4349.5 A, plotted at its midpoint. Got 0.09 mag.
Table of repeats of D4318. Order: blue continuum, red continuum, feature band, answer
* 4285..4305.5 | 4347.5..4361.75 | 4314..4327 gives -1.8 A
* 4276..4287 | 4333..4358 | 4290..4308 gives 3.3 A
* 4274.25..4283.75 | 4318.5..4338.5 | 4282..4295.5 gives 2.3 A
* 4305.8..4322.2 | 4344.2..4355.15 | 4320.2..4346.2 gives -0.8 A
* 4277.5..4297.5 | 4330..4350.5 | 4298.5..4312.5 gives 2.3 A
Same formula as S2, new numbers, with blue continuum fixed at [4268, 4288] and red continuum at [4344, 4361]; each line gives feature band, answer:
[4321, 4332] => 0.023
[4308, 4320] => 0.025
